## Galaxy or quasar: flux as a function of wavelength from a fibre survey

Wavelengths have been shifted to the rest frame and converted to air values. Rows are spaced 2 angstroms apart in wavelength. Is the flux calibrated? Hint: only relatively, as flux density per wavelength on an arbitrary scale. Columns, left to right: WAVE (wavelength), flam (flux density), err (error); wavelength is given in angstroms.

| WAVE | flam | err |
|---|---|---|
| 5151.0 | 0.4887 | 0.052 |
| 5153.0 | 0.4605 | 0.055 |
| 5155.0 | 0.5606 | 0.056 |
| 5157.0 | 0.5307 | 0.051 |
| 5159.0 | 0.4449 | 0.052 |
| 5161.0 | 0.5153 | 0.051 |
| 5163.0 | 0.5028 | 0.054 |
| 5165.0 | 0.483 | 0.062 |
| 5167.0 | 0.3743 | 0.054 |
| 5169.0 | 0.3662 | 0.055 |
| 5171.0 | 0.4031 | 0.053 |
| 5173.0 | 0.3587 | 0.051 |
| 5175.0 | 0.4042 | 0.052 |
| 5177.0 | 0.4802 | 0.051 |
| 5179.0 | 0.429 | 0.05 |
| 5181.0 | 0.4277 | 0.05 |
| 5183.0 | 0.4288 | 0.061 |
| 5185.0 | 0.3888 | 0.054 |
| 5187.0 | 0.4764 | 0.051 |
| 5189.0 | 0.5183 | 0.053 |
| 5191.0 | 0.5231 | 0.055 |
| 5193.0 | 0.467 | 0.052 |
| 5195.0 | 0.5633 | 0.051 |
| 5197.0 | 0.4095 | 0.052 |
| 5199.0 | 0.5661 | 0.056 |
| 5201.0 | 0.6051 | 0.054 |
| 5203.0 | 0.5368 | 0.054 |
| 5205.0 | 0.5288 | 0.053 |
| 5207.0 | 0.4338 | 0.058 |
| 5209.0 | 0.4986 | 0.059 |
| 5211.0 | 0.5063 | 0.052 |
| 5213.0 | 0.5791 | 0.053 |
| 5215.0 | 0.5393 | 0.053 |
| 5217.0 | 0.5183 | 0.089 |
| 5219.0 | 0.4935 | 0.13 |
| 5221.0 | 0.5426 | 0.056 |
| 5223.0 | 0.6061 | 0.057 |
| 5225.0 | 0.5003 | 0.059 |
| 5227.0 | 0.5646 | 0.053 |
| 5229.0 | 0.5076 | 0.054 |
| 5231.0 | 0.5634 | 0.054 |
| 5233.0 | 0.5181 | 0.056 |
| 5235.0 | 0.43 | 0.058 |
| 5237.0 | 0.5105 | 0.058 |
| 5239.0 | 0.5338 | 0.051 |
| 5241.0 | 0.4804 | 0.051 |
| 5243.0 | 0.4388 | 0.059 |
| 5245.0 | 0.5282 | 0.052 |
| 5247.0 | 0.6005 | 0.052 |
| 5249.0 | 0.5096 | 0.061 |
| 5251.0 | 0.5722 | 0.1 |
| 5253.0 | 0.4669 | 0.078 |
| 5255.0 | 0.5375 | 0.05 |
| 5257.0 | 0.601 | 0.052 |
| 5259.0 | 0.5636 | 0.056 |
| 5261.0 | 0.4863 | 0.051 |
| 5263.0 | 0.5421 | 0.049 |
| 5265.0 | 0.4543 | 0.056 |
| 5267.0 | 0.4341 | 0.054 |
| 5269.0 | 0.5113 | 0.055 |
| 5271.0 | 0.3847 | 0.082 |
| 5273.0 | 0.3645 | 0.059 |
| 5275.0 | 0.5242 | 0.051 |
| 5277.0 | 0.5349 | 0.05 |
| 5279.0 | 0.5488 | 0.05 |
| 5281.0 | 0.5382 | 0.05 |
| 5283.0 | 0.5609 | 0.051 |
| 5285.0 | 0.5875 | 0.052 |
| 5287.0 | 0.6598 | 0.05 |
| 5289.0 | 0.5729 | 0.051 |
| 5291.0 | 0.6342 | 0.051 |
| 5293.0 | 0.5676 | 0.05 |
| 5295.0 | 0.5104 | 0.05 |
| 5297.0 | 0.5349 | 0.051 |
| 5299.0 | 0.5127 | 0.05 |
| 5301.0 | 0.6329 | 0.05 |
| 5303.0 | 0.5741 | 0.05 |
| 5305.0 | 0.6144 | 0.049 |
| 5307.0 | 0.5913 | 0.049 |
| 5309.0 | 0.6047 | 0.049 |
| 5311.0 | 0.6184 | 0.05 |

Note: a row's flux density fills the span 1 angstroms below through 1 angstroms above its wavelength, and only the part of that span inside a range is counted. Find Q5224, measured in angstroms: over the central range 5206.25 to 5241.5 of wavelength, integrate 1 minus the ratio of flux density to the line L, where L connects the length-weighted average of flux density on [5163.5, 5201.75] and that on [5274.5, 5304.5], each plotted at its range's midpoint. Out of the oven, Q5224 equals -1.43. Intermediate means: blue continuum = 0.456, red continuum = 0.568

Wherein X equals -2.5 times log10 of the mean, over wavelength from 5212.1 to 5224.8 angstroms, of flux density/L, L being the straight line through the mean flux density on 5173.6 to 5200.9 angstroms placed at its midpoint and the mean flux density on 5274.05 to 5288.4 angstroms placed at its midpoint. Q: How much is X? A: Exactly -0.09 mag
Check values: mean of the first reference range 0.471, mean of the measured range 0.543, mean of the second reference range 0.565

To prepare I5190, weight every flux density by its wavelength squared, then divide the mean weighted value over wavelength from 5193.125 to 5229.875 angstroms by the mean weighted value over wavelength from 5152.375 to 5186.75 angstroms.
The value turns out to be 1.20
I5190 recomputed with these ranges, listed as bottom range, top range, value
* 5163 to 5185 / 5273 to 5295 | 1.40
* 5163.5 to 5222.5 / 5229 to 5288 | 1.11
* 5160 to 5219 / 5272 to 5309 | 1.22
